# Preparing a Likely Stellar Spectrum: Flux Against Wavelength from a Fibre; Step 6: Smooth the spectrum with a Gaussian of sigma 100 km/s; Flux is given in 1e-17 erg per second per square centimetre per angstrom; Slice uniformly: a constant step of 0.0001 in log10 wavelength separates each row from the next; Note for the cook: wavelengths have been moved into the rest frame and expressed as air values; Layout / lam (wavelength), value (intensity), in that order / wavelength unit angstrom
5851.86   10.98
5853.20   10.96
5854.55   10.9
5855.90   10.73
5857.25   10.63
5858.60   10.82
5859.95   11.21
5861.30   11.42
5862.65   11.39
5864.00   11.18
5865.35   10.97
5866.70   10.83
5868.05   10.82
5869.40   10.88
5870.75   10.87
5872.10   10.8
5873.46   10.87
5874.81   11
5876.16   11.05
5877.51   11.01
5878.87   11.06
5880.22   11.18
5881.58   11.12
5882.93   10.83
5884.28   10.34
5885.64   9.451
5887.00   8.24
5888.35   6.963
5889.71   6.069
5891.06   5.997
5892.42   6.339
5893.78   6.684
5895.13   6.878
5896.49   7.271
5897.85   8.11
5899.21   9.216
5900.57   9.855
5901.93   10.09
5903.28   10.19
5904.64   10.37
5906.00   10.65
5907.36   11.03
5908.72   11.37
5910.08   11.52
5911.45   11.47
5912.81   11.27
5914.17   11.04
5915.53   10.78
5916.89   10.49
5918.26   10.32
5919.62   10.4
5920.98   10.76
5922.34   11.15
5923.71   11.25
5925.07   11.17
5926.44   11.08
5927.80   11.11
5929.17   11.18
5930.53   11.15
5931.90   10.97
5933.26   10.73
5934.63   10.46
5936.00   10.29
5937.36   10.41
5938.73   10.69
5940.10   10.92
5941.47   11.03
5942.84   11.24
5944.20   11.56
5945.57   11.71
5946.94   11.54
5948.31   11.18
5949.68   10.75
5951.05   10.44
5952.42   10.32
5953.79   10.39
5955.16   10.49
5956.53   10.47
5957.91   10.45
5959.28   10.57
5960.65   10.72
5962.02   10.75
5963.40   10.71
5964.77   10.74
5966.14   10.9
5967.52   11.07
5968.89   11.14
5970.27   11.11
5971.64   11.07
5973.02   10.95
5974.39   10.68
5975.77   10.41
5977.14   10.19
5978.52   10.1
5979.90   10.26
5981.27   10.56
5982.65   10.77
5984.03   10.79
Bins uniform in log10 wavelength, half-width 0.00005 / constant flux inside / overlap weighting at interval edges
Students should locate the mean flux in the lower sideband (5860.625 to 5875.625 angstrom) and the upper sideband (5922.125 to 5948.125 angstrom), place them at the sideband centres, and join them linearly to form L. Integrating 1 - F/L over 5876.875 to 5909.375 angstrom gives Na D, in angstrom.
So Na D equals 5.4 angstrom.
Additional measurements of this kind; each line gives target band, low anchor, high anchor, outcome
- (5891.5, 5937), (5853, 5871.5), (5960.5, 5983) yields 2.8 angstrom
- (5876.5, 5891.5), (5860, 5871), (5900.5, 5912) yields 2.1 angstrom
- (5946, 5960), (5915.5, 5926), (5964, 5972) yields 0.3 angstrom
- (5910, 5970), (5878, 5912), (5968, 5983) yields -4.9 angstrom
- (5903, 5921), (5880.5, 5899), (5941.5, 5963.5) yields -3.5 angstrom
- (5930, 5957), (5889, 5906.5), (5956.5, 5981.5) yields -2.8 angstrom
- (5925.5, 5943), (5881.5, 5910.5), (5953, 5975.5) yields -1.6 angstrom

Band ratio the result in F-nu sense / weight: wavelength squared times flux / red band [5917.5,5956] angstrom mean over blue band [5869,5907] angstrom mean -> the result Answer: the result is 1.2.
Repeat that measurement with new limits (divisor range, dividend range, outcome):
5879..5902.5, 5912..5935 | 1.29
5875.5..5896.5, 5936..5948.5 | 1.28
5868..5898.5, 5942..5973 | 1.20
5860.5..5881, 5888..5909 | 0.78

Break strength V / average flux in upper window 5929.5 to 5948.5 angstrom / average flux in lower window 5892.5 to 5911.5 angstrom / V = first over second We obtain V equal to 1.2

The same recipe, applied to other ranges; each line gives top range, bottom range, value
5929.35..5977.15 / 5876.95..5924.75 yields 1.11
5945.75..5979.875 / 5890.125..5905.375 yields 1.30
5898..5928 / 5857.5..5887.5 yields 0.99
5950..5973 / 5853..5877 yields 0.98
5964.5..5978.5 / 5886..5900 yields 1.49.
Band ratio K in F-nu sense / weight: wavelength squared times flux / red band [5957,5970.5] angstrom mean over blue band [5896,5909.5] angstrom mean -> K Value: 1.1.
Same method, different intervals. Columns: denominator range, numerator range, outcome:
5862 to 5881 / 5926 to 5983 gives 1.01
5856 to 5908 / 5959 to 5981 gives 1.12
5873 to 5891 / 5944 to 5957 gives 1.14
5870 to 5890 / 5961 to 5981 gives 1.09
